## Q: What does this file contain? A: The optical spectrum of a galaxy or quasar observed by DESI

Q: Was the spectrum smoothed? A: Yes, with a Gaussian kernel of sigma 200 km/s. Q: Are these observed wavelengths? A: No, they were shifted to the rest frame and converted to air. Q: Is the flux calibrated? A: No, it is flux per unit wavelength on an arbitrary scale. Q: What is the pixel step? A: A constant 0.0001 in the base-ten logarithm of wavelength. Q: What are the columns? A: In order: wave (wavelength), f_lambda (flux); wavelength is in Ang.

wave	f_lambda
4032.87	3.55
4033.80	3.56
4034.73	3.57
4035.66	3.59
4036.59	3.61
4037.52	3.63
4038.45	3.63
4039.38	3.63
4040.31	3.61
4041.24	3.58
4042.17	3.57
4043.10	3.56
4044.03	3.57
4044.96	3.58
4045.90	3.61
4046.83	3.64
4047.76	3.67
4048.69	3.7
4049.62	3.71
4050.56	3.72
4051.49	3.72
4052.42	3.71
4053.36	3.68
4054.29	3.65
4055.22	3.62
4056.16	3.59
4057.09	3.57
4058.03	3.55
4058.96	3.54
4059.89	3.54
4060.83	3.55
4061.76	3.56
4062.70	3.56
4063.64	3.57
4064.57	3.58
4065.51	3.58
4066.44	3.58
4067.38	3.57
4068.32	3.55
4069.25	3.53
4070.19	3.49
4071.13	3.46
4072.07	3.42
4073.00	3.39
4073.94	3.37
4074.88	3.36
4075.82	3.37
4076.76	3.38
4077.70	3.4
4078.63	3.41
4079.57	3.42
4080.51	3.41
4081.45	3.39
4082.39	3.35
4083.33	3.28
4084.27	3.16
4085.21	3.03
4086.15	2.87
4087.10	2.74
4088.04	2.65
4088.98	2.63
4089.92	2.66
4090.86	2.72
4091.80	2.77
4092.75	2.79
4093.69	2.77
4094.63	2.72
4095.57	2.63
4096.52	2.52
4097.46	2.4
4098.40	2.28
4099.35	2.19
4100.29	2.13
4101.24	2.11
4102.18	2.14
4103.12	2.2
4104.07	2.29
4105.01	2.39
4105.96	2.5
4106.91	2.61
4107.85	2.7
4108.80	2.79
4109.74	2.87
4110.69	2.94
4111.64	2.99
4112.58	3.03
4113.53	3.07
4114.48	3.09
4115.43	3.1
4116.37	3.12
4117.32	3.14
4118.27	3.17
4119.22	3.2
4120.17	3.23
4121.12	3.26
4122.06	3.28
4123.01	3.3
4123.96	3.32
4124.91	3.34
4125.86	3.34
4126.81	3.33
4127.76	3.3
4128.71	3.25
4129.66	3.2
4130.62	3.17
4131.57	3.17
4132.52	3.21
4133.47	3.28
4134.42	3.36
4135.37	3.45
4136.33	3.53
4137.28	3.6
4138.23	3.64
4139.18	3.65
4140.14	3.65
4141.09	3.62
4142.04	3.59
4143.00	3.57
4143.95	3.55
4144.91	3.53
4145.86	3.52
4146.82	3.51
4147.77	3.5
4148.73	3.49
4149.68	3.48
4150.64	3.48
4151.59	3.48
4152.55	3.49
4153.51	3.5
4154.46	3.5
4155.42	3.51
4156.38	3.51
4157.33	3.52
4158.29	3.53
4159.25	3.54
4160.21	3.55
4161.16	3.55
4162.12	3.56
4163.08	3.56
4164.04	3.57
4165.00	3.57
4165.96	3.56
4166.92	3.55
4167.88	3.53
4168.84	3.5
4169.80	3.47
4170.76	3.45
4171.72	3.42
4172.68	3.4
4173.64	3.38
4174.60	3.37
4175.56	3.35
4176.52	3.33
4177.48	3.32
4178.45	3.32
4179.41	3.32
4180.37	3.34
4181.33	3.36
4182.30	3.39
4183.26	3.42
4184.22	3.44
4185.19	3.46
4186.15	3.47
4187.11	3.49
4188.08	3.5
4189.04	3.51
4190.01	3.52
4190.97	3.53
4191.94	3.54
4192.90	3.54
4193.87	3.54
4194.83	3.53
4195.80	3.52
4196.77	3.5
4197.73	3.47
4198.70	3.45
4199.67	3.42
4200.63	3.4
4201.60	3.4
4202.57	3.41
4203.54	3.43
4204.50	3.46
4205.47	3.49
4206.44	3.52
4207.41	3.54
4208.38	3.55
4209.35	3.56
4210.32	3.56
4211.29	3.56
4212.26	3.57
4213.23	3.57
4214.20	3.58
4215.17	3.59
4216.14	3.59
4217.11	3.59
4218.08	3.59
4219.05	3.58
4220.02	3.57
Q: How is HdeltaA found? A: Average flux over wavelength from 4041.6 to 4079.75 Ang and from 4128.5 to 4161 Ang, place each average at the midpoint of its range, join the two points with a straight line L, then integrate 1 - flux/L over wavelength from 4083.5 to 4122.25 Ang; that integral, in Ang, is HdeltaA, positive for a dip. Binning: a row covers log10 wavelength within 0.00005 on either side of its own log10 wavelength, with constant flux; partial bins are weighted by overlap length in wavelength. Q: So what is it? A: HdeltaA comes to 8.4 Ang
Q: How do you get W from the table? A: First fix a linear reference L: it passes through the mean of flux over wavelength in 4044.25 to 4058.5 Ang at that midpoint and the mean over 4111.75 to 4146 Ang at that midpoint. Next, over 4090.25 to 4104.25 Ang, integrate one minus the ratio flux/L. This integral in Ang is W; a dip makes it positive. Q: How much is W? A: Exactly 4.10 Ang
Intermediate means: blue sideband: 3.65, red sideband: 3.33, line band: 2.45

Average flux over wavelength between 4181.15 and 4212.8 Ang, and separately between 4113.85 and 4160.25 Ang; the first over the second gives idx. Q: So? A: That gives 1.03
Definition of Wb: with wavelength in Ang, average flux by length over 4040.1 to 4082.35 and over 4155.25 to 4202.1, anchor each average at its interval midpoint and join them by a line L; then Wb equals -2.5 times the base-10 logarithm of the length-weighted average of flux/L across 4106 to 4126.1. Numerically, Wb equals 0.14 mag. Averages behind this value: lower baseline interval 3.54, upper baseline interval 3.47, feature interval 3.07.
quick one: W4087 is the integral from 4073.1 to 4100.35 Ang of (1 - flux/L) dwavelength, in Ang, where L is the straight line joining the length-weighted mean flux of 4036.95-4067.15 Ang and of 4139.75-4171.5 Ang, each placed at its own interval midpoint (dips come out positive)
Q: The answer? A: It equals 4.9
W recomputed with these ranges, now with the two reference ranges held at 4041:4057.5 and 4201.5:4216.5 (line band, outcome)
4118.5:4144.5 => 1.4 Ang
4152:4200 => 1.0 Ang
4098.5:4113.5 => 4.4 Ang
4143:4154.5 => 0.2 Ang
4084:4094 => 2.3 Ang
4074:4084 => 0.7 Ang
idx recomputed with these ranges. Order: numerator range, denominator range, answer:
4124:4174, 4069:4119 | 1.19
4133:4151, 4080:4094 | 1.20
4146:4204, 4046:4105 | 1.09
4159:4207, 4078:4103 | 1.25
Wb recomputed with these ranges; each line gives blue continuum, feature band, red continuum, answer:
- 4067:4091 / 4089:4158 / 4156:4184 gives 0.08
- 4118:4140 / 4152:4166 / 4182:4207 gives -0.04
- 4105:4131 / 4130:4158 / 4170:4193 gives -0.08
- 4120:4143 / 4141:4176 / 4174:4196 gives -0.03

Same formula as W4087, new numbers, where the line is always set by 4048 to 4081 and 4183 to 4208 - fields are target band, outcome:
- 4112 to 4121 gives 1.0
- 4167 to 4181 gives 0.4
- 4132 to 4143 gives 0.0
